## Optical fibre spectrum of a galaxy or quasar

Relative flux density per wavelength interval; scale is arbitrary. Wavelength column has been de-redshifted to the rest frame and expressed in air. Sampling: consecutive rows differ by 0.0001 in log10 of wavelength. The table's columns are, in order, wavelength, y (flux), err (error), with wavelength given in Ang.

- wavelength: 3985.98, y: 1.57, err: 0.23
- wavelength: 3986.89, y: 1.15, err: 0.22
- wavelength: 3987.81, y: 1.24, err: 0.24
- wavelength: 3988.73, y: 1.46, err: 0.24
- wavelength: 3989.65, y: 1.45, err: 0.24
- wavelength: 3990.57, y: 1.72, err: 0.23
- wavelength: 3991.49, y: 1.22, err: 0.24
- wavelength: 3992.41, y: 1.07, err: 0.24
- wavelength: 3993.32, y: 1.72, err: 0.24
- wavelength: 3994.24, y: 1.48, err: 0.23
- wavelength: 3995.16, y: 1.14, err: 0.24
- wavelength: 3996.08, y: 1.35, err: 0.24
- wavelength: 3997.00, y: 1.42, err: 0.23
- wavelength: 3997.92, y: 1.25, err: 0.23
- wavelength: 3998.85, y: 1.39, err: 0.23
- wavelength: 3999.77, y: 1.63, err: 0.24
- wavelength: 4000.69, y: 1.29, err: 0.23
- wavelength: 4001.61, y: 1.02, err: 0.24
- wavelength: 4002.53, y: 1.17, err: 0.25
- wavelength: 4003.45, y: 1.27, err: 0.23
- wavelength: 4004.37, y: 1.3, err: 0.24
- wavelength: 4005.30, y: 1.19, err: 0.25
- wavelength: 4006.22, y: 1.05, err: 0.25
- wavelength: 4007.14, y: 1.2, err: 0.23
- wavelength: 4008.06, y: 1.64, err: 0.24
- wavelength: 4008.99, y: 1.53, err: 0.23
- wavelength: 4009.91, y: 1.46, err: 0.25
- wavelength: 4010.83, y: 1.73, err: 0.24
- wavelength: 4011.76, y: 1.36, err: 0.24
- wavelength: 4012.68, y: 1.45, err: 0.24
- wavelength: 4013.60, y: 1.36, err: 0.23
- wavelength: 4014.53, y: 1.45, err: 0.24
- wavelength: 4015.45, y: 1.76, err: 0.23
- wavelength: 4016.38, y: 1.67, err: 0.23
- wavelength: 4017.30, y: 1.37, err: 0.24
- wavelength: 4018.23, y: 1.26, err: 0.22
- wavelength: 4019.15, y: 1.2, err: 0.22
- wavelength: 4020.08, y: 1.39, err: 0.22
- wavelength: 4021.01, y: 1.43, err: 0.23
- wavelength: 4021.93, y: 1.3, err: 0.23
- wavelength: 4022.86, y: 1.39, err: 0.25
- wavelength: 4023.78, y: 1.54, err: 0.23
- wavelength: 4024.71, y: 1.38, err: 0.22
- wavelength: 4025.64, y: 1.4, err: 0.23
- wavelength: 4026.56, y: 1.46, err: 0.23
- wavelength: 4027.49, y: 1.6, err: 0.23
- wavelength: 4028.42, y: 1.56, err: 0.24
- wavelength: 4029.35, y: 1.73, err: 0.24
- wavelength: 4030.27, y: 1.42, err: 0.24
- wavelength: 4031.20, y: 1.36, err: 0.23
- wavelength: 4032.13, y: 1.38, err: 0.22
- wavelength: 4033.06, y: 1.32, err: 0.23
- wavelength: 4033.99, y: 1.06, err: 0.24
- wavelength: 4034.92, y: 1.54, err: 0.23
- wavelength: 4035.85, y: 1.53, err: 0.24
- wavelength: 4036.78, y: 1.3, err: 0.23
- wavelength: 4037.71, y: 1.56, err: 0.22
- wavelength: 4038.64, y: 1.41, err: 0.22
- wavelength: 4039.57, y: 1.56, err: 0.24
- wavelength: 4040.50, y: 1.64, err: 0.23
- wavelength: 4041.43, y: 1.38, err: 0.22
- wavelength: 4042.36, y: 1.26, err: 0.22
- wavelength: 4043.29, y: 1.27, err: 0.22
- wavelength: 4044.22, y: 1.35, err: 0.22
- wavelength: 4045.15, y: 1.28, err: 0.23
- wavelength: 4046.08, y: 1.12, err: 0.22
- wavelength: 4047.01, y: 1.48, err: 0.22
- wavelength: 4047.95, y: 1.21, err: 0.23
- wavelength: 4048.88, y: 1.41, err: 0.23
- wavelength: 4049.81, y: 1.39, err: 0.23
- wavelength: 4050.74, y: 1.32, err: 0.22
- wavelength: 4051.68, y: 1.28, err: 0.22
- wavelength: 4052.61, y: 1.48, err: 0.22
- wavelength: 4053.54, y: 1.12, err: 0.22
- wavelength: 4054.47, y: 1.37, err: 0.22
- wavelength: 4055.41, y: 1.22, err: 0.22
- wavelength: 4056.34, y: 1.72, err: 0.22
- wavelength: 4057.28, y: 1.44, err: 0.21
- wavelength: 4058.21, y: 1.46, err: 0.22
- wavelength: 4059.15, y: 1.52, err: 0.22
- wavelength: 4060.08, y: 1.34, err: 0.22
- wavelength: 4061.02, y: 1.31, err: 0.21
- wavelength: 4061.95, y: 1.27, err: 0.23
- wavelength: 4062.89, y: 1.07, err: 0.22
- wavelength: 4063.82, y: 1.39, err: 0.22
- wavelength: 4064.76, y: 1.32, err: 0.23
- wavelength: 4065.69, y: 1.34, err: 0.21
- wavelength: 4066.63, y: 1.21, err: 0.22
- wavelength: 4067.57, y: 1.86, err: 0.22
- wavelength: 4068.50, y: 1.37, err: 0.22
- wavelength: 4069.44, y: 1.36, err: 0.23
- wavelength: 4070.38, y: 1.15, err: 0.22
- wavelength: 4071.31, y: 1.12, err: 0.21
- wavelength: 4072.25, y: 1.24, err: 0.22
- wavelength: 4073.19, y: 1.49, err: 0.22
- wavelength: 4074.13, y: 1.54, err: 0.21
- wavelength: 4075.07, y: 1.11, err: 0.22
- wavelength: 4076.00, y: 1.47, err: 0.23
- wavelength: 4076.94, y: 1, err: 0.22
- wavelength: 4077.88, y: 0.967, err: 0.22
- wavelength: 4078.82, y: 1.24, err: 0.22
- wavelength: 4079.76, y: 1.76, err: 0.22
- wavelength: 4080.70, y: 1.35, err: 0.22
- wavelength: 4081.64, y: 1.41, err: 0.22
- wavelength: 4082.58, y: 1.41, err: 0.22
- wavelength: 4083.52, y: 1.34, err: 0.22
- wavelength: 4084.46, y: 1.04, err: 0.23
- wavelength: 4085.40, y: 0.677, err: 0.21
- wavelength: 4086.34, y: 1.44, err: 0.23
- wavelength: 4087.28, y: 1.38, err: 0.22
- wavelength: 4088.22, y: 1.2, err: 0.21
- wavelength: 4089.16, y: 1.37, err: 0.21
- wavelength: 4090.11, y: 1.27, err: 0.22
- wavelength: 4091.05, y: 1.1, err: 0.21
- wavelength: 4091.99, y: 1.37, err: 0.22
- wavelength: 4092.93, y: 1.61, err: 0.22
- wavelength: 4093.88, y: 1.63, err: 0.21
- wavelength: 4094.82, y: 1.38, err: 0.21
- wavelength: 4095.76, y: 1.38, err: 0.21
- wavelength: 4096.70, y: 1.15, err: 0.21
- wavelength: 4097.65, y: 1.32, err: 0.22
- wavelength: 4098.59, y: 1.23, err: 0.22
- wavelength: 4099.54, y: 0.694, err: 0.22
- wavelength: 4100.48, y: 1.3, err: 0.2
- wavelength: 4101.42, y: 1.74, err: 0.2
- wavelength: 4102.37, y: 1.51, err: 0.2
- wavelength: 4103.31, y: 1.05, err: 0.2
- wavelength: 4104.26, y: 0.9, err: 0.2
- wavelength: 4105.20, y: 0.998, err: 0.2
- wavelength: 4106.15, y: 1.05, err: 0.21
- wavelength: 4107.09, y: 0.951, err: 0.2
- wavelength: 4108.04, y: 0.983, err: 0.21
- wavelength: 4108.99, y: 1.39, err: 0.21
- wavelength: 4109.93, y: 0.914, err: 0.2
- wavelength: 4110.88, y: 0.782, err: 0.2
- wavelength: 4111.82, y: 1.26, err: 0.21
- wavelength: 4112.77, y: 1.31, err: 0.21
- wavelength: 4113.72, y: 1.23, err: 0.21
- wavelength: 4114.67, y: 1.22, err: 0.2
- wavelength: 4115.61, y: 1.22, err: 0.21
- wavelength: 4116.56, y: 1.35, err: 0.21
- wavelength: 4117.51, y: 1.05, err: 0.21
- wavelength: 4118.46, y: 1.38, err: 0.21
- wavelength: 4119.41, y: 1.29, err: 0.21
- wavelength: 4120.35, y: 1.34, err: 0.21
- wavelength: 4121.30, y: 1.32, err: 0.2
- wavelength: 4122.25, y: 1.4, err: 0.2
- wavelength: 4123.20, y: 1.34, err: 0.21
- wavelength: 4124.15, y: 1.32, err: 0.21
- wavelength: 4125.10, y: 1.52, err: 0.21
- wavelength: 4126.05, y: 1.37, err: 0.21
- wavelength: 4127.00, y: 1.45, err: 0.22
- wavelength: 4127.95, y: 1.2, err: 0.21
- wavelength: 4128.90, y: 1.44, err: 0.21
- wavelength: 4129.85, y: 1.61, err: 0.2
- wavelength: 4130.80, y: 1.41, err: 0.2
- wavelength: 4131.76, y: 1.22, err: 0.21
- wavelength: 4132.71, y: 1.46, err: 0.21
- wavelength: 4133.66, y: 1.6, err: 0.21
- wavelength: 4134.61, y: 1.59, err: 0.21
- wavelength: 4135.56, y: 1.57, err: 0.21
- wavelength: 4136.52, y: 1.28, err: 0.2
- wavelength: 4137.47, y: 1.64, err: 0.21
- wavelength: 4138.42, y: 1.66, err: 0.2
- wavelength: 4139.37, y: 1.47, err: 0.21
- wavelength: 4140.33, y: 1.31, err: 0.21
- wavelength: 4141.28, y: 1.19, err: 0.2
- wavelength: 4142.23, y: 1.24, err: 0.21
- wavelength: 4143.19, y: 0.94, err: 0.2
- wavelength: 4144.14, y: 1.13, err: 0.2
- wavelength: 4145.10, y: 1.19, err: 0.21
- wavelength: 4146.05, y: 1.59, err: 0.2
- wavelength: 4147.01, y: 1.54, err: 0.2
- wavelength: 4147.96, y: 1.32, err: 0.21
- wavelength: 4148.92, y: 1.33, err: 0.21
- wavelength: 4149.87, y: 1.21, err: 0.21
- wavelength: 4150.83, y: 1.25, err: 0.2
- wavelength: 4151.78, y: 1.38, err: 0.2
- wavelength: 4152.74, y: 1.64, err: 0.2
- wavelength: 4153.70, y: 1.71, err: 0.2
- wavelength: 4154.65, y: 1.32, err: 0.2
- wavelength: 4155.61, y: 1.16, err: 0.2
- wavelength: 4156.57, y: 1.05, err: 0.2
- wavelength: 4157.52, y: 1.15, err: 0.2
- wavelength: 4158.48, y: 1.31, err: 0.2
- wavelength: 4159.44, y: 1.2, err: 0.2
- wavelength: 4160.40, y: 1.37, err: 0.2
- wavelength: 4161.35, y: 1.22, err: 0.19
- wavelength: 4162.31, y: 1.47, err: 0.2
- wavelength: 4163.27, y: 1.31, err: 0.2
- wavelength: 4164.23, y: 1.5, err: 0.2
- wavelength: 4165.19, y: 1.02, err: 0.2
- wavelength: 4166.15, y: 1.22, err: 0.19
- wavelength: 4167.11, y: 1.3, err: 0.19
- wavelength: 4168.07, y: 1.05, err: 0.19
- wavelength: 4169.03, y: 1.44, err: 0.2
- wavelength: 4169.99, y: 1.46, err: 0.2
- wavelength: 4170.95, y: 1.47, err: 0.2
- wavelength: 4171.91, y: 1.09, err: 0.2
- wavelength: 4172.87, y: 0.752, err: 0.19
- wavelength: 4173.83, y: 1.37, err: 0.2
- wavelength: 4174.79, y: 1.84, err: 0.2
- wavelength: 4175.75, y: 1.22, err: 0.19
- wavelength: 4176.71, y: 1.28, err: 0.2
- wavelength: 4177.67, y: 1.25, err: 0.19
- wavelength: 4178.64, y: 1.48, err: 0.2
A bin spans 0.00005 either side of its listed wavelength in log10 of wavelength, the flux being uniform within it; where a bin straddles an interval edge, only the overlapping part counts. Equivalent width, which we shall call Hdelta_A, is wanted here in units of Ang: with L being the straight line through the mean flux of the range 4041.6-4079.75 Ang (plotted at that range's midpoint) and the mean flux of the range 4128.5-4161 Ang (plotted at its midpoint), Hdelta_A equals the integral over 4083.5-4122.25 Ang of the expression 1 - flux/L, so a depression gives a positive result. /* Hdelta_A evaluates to 3.6 Ang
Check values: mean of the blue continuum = 1.33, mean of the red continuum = 1.37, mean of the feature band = 1.22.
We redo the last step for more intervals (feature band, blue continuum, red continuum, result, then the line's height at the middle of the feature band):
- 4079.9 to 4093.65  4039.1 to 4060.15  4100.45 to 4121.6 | -0.38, 1.27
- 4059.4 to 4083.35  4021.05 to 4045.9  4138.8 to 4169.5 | 0.96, 1.38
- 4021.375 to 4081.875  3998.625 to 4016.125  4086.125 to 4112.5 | -2.95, 1.31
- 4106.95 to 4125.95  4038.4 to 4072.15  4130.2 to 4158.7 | 1.73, 1.36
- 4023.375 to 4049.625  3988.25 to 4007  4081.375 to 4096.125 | -1.79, 1.32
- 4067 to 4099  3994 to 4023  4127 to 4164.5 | 1.20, 1.37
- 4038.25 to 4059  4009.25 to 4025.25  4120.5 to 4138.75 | 0.97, 1.44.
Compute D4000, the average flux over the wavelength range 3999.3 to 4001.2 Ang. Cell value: 1.45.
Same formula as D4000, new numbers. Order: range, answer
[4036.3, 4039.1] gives 1.42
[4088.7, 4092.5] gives 1.28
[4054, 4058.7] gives 1.44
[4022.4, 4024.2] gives 1.47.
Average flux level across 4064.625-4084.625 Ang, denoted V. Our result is 1.33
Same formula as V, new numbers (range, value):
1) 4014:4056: 1.4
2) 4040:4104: 1.32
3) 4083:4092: 1.21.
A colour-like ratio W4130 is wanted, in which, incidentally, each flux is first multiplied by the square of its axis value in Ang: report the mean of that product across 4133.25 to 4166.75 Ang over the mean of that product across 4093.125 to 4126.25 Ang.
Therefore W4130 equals 1.11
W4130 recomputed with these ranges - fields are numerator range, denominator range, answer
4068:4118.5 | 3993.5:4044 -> 0.92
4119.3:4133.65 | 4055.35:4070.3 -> 1.03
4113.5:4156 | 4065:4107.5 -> 1.09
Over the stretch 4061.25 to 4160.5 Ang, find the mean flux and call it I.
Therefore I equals 1.3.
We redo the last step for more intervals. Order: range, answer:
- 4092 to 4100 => 1.3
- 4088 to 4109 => 1.24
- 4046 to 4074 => 1.35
